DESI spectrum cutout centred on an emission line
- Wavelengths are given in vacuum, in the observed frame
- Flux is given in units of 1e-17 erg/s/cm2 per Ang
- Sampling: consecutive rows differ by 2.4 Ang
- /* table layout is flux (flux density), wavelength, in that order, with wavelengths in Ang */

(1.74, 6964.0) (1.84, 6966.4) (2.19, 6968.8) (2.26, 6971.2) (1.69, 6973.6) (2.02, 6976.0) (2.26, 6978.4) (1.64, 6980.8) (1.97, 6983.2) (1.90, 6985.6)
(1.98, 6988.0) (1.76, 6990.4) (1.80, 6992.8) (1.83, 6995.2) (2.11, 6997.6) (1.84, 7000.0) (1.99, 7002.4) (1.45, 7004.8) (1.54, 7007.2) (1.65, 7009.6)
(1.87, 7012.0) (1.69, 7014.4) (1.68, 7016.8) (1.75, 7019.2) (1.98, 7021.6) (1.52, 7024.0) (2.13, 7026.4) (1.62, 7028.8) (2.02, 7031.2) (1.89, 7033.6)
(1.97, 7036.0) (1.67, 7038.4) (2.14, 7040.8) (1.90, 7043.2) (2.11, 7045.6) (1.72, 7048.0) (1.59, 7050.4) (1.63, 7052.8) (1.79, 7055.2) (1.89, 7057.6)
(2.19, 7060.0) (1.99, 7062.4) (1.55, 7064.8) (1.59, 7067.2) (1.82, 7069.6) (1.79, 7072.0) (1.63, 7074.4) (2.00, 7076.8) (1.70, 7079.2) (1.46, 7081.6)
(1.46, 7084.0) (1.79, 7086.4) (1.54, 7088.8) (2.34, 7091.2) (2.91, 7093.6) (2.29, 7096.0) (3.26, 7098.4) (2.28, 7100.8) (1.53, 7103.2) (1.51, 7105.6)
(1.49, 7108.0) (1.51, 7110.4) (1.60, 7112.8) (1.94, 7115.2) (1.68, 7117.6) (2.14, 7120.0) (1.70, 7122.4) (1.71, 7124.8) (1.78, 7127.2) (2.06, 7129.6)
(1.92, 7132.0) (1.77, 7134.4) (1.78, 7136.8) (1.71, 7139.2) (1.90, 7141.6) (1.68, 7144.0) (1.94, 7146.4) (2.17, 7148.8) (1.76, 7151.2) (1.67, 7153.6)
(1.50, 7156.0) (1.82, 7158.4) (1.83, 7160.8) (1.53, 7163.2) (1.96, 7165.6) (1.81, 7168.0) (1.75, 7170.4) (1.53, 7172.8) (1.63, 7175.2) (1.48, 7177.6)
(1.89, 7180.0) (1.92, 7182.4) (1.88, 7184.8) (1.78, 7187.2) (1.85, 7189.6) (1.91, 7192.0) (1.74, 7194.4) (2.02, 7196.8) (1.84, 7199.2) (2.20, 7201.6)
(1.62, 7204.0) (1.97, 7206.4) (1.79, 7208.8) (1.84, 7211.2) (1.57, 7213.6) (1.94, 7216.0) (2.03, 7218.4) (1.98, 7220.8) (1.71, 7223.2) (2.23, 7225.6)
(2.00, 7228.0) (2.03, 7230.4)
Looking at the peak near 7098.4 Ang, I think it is H-beta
